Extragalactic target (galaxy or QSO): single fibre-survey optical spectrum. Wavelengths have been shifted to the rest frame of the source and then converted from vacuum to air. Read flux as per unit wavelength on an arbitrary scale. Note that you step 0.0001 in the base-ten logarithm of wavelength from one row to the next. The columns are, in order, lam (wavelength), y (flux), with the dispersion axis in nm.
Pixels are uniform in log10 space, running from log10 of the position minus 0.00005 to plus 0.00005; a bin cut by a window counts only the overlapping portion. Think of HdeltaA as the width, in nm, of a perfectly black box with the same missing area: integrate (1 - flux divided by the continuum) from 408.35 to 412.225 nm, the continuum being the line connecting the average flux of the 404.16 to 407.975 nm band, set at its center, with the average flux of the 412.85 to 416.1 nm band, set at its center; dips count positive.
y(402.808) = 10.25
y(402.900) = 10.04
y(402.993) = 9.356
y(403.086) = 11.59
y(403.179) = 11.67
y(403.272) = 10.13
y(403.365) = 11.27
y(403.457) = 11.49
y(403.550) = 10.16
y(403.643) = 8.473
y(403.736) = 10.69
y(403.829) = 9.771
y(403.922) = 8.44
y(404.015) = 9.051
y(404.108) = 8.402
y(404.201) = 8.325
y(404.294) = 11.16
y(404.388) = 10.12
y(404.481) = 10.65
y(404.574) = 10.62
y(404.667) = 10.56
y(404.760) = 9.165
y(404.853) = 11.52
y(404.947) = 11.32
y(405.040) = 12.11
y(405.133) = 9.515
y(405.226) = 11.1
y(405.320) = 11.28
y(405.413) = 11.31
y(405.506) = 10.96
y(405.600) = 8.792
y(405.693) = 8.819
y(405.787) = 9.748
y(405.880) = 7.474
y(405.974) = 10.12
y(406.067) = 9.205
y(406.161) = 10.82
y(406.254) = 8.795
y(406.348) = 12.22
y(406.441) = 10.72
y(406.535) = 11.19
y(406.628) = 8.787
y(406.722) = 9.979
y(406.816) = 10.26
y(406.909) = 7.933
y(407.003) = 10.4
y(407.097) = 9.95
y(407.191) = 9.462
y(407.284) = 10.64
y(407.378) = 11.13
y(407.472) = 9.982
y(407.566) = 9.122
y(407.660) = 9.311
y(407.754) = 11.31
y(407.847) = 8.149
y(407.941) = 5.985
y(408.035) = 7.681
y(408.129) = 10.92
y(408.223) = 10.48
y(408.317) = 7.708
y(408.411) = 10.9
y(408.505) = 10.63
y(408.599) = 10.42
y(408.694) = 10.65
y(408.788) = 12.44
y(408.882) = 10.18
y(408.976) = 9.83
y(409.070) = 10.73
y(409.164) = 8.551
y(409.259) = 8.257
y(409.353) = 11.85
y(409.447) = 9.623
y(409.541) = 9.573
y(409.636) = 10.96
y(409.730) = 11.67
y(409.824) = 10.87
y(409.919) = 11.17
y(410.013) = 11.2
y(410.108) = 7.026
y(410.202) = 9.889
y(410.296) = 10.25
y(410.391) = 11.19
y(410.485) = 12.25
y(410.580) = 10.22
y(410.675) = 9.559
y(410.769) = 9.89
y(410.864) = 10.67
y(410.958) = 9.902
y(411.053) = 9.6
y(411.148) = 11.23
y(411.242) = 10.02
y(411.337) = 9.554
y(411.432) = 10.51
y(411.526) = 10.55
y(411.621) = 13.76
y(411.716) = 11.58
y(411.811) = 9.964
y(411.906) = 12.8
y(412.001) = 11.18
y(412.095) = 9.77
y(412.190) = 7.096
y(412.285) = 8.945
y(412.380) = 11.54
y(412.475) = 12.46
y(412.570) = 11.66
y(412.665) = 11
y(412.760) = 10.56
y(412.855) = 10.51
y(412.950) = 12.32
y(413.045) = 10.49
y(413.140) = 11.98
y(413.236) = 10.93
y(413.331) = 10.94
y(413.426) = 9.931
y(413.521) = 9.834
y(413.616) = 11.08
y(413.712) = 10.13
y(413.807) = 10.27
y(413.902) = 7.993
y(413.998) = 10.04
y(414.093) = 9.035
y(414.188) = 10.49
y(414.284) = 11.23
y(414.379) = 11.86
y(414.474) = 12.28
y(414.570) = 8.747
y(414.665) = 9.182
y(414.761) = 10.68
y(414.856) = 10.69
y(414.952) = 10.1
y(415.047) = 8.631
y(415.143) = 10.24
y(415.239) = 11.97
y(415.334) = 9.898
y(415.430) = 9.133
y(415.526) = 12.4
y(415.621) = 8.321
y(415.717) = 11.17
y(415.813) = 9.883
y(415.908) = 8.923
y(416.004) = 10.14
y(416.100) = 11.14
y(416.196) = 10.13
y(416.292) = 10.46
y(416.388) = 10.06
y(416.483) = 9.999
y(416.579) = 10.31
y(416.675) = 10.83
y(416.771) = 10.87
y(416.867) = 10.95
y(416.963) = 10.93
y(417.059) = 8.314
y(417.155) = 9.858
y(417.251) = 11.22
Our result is -0.098 nm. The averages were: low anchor 10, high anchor 10.3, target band 10.4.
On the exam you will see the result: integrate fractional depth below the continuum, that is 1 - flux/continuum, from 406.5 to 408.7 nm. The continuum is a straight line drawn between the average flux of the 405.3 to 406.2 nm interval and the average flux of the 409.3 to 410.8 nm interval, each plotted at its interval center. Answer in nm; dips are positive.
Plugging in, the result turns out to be 0.09 nm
